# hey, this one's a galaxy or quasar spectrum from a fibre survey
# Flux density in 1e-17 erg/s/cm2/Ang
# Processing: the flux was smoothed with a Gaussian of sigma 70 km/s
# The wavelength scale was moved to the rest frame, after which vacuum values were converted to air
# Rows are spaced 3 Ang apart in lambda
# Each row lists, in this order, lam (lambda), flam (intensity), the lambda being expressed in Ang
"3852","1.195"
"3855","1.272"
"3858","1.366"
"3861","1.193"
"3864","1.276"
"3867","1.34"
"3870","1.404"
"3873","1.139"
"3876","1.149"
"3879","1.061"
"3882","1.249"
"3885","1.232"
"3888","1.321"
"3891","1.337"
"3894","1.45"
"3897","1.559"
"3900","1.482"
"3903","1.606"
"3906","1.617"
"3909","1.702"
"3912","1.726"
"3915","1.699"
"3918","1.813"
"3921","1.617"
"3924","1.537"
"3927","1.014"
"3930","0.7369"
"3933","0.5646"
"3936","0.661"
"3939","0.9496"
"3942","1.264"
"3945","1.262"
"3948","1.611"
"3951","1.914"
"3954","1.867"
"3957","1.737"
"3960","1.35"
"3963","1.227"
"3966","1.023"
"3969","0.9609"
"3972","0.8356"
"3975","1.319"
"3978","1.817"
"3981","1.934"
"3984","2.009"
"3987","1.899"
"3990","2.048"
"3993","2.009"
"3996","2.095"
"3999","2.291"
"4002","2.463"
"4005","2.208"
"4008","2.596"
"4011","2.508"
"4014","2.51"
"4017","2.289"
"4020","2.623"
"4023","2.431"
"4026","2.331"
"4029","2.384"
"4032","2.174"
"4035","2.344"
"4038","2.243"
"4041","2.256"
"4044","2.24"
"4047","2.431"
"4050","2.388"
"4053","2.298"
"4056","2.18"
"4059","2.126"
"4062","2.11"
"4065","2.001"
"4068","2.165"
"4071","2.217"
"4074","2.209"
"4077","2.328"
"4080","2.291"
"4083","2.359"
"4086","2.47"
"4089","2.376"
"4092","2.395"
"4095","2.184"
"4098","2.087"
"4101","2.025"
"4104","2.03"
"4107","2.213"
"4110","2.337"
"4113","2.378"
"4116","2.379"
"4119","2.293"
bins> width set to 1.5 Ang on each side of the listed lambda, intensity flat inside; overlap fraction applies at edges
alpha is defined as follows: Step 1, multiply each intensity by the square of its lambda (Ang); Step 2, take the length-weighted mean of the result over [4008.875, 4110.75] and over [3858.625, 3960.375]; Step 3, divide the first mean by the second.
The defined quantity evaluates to 1.8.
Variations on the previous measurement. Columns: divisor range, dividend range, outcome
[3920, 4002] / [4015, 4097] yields 1.62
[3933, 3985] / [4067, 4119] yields 1.77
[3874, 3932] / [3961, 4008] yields 1.31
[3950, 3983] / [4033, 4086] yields 1.62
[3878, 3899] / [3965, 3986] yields 1.13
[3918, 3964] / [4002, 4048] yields 1.90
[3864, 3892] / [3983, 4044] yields 1.96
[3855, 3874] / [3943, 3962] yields 1.30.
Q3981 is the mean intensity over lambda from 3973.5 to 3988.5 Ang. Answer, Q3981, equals 1.8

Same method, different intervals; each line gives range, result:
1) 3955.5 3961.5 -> 1.54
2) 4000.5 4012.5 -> 2.44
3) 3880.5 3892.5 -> 1.28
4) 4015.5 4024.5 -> 2.45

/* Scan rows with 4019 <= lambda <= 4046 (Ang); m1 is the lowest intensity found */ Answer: 2.174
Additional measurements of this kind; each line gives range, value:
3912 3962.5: 0.5646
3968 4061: 0.8356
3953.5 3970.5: 0.9609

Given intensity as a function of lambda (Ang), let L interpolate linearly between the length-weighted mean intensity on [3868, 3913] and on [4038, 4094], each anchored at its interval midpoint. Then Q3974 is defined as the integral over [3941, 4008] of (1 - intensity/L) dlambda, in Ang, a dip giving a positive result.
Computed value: 4.19 Ang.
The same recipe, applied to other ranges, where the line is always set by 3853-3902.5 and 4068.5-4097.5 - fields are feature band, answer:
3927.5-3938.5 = 6.01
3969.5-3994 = 1.63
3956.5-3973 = 5.33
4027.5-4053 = -2.59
